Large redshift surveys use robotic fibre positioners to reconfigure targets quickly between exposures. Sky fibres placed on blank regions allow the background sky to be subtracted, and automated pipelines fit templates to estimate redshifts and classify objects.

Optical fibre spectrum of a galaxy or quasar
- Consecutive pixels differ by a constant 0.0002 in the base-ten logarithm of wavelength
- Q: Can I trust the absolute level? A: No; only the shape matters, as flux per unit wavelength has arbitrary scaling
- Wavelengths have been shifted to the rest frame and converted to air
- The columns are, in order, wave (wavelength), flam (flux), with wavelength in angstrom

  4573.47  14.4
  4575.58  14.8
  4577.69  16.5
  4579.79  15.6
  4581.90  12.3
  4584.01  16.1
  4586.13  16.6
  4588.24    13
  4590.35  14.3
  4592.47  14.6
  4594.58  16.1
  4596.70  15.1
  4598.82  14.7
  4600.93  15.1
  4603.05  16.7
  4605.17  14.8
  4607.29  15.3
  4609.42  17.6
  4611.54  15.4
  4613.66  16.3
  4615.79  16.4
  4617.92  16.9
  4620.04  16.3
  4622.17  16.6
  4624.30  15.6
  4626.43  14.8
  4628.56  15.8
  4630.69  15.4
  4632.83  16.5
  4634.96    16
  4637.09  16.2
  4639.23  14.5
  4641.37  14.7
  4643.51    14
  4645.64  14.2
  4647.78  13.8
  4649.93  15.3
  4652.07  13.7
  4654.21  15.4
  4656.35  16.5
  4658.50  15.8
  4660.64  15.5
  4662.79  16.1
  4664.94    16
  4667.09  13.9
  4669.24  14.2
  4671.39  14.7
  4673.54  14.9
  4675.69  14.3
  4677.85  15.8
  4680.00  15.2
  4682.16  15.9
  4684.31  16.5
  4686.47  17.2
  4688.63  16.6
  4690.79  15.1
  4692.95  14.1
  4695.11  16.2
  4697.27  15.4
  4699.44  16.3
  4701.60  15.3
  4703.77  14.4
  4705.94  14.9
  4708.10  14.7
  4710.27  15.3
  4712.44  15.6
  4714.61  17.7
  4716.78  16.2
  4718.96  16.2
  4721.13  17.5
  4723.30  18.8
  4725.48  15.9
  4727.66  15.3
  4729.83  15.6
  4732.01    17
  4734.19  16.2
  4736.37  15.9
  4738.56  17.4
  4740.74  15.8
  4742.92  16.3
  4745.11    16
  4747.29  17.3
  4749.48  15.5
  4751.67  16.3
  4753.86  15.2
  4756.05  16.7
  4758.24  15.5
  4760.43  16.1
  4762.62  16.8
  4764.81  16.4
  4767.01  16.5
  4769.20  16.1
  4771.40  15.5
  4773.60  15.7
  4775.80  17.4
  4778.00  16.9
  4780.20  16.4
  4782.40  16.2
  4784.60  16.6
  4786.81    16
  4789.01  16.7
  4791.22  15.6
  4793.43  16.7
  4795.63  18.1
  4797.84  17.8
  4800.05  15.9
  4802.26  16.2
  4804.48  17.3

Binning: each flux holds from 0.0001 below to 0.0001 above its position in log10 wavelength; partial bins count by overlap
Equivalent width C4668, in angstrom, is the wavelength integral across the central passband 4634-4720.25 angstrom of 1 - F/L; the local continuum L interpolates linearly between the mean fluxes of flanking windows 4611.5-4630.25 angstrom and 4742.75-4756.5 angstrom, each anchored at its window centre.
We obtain 3.8 angstrom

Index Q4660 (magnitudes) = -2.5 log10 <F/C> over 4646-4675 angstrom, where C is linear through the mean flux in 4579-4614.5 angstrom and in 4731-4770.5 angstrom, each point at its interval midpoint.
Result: 0.05 mag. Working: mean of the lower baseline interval 15.3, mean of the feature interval 15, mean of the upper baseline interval 16.3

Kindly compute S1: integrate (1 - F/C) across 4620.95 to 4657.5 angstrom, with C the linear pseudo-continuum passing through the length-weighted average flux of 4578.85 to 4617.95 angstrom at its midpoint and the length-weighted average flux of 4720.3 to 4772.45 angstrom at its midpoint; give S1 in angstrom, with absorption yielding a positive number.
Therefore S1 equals 0.9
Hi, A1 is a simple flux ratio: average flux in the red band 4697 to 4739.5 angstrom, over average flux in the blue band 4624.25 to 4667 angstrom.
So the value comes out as 1.05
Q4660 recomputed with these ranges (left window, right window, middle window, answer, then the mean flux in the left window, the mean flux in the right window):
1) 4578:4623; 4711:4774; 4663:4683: 0.06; 15.5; 16.3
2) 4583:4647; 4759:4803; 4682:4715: 0.02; 15.5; 16.5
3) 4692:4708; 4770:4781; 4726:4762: -0.02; 15.2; 16.4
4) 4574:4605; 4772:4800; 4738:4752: 0.00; 15.1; 16.6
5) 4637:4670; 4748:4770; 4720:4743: -0.05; 15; 16.1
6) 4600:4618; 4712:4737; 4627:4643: 0.04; 16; 16.5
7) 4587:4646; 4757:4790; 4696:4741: 0.00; 15.5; 16.3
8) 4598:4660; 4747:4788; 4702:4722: 0.01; 15.5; 16.2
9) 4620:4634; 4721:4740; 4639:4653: 0.12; 15.8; 16.6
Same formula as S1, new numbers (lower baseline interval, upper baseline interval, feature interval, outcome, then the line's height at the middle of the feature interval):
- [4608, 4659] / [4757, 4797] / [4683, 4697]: 0.0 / 15.9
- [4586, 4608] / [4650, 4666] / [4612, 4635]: -1.2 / 15.3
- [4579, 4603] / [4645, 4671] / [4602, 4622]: -1.7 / 15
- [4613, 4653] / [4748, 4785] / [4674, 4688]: -0.1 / 15.7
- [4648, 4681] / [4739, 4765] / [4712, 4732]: -1.0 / 15.8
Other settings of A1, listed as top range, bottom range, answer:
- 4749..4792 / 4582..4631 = 1.04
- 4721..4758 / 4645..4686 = 1.08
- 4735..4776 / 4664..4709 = 1.06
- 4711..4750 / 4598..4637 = 1.03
